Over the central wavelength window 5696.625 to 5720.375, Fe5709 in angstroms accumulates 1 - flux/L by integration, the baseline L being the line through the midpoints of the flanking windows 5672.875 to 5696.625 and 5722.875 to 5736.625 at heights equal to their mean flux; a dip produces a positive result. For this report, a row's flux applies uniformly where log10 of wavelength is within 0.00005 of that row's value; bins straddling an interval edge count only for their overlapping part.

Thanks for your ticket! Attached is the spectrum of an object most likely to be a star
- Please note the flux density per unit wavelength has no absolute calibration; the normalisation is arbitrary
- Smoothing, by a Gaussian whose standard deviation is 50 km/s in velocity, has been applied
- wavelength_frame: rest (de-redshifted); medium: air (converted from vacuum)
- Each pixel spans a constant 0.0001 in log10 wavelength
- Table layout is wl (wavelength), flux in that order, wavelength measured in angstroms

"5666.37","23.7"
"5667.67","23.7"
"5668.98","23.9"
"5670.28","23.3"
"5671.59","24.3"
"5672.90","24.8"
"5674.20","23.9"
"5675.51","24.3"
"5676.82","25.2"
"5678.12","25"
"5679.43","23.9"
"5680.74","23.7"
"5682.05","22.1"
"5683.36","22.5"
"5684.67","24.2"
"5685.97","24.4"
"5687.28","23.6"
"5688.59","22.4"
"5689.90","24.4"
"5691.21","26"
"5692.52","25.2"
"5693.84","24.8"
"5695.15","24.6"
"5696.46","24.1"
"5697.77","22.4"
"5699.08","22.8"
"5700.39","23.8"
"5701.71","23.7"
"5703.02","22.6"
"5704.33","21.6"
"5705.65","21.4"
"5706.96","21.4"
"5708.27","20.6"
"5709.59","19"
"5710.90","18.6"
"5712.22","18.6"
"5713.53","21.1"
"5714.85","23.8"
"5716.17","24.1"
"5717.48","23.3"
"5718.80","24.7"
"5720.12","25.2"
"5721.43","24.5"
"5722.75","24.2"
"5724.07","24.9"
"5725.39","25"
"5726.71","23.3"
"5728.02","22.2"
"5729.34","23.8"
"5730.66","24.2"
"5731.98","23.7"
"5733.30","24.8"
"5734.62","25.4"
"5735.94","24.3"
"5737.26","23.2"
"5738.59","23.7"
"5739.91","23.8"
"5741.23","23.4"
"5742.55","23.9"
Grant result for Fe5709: 2.0 angstroms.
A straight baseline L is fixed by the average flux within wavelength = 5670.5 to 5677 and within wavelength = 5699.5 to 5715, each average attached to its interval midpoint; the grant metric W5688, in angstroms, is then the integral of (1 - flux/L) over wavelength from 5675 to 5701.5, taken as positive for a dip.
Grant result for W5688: -1.1 angstroms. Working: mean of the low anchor 24.3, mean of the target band 24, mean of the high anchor 21.3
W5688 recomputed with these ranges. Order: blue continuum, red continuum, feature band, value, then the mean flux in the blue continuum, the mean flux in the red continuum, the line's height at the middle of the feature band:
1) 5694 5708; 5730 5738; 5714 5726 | -0.36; 22.9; 24.2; 23.7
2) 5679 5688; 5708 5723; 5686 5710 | -0.15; 23.5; 22.3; 22.9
